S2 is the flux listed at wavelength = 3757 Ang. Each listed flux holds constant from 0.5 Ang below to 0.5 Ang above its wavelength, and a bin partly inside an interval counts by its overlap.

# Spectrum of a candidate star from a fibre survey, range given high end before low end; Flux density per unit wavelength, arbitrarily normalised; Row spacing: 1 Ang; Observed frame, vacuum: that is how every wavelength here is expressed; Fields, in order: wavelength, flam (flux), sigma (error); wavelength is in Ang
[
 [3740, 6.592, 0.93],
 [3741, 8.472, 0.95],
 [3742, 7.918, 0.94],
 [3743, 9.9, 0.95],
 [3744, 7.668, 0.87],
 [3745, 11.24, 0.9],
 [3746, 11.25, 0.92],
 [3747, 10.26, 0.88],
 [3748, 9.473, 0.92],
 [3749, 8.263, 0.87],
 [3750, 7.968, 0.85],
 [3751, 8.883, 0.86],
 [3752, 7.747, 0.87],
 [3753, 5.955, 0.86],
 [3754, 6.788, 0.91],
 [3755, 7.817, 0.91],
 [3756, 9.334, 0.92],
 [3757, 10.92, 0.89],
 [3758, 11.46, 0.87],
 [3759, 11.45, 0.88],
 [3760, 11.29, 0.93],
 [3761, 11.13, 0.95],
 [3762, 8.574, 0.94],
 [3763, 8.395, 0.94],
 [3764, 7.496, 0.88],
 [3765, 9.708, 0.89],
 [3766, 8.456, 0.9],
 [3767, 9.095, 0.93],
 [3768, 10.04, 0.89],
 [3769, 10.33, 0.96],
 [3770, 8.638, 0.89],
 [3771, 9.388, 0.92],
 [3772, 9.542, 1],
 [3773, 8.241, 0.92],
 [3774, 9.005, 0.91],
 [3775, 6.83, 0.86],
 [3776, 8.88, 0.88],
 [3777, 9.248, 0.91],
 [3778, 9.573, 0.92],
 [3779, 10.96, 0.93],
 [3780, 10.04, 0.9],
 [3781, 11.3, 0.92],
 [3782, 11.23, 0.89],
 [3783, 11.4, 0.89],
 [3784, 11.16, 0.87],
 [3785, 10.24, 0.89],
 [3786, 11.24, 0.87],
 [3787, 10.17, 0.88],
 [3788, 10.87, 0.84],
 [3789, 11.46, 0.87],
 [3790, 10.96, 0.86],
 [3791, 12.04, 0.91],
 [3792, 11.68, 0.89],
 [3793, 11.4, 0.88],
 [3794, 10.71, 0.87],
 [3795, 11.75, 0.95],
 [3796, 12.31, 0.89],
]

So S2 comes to 10.92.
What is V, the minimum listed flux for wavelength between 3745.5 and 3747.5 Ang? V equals 10.26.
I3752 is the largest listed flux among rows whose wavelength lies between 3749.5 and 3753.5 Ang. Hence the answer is 8.883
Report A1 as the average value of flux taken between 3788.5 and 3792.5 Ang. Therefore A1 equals 11.5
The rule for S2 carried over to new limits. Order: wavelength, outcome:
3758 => 11.46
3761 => 11.13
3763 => 8.395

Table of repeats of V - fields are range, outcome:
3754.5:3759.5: 7.817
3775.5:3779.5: 8.88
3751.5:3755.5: 5.955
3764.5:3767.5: 8.456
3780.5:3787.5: 10.17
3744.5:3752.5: 7.747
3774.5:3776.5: 6.83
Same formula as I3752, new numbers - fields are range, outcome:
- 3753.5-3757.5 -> 10.92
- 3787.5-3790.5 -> 11.46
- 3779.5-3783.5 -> 11.4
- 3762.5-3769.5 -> 10.33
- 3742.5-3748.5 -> 11.25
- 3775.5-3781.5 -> 11.3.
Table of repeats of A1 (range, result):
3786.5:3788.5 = 10.5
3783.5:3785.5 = 10.7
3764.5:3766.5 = 9.08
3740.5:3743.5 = 8.76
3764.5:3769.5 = 9.53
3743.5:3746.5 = 10.1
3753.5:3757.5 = 8.71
